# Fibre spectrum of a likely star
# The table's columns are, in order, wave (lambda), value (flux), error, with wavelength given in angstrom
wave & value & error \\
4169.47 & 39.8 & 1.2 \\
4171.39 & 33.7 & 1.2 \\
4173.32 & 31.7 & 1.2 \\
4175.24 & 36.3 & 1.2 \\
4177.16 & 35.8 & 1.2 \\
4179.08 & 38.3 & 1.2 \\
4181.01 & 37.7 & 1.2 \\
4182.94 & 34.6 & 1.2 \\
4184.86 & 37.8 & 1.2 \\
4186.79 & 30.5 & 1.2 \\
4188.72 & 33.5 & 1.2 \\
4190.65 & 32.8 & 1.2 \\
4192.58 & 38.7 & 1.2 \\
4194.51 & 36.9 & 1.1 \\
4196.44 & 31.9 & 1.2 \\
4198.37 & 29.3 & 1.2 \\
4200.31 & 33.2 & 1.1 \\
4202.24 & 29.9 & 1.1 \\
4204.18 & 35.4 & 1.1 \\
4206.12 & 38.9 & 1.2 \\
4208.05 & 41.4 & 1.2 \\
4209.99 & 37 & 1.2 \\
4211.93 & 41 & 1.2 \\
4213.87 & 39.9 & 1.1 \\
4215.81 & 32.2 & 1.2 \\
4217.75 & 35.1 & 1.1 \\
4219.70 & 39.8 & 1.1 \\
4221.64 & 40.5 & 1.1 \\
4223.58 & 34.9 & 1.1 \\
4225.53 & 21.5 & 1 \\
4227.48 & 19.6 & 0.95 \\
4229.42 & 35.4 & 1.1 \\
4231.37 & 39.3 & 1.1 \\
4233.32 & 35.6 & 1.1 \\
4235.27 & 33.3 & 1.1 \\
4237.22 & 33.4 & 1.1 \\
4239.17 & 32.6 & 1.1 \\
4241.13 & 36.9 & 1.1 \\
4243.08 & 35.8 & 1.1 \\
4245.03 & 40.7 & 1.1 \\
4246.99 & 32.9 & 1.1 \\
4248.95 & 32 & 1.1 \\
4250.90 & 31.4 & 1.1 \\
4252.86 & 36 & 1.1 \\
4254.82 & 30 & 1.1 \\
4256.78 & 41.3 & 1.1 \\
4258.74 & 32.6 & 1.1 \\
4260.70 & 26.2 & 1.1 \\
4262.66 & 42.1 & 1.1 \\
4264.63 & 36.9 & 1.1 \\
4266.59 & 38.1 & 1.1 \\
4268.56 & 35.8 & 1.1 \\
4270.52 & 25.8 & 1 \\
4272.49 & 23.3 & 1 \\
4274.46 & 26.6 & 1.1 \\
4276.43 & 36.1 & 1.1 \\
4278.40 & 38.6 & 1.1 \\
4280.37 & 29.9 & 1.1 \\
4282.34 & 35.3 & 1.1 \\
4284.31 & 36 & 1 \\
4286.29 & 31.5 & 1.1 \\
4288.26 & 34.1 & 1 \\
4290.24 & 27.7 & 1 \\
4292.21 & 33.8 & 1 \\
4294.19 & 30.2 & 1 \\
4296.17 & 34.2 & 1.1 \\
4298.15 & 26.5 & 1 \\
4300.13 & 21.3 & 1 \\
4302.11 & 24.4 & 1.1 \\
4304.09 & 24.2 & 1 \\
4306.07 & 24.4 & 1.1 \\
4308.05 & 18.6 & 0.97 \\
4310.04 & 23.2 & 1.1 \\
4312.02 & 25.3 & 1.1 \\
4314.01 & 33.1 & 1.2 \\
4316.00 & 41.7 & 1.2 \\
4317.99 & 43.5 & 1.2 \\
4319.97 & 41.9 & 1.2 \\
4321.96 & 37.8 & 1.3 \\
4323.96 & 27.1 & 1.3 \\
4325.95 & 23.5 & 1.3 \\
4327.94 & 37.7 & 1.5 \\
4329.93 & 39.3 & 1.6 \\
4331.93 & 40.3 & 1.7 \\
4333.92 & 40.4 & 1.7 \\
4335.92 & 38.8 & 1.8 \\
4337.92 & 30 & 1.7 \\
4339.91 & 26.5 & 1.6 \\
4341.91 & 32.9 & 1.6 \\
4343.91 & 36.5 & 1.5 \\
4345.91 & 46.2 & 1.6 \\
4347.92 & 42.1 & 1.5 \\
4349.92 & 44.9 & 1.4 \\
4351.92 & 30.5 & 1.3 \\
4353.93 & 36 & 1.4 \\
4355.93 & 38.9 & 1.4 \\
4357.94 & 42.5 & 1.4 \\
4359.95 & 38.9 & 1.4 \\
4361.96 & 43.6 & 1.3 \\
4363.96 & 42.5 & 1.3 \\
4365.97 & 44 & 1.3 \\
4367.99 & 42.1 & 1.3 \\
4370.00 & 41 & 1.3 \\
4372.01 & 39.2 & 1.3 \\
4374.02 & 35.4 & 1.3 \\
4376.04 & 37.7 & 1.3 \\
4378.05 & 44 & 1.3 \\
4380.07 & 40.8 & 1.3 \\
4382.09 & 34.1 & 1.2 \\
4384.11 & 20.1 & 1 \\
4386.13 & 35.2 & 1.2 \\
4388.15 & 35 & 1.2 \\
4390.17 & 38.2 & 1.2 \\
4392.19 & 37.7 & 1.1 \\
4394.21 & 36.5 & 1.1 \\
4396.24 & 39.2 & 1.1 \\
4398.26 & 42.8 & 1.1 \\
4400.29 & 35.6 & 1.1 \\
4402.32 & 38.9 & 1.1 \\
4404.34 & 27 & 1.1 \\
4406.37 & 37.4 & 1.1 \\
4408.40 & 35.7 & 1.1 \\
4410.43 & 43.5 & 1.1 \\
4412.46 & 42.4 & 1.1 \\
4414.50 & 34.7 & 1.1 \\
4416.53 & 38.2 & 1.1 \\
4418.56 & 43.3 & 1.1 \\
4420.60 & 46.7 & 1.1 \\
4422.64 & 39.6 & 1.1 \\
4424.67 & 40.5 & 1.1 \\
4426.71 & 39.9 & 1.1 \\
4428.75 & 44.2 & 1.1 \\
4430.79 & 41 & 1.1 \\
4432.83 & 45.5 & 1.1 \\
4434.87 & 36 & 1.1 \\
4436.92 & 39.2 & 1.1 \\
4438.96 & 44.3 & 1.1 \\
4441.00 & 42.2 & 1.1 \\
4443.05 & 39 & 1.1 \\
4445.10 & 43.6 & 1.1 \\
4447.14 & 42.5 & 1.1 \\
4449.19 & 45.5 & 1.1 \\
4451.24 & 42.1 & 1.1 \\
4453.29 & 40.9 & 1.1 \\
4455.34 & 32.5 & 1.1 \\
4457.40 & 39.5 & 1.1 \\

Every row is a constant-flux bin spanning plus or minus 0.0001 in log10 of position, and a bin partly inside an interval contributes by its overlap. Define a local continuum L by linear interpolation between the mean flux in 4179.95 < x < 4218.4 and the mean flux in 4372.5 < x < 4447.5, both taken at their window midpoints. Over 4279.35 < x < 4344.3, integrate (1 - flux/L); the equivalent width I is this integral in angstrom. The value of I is 9.4 angstrom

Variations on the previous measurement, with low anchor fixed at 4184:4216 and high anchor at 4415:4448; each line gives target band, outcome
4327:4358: 1.2 angstrom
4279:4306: 5.7 angstrom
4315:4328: 0.9 angstrom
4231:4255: 1.2 angstrom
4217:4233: 1.2 angstrom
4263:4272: 0.7 angstrom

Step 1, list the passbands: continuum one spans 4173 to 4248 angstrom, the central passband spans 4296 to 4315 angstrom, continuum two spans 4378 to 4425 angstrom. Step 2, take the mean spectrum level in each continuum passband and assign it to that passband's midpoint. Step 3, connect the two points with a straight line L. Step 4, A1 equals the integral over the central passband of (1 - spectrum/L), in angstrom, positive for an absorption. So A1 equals 5.8 angstrom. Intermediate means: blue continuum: 34.9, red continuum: 37.6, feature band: 25.1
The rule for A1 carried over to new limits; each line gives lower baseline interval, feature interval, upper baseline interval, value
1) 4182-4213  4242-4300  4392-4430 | 5.68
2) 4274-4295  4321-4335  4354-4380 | 0.69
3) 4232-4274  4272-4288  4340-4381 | 1.28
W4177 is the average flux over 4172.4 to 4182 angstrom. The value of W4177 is 36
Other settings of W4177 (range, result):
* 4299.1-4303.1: 22.9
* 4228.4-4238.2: 35.3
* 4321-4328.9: 31.4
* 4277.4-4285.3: 35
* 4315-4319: 42.6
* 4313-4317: 37.3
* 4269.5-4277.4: 28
